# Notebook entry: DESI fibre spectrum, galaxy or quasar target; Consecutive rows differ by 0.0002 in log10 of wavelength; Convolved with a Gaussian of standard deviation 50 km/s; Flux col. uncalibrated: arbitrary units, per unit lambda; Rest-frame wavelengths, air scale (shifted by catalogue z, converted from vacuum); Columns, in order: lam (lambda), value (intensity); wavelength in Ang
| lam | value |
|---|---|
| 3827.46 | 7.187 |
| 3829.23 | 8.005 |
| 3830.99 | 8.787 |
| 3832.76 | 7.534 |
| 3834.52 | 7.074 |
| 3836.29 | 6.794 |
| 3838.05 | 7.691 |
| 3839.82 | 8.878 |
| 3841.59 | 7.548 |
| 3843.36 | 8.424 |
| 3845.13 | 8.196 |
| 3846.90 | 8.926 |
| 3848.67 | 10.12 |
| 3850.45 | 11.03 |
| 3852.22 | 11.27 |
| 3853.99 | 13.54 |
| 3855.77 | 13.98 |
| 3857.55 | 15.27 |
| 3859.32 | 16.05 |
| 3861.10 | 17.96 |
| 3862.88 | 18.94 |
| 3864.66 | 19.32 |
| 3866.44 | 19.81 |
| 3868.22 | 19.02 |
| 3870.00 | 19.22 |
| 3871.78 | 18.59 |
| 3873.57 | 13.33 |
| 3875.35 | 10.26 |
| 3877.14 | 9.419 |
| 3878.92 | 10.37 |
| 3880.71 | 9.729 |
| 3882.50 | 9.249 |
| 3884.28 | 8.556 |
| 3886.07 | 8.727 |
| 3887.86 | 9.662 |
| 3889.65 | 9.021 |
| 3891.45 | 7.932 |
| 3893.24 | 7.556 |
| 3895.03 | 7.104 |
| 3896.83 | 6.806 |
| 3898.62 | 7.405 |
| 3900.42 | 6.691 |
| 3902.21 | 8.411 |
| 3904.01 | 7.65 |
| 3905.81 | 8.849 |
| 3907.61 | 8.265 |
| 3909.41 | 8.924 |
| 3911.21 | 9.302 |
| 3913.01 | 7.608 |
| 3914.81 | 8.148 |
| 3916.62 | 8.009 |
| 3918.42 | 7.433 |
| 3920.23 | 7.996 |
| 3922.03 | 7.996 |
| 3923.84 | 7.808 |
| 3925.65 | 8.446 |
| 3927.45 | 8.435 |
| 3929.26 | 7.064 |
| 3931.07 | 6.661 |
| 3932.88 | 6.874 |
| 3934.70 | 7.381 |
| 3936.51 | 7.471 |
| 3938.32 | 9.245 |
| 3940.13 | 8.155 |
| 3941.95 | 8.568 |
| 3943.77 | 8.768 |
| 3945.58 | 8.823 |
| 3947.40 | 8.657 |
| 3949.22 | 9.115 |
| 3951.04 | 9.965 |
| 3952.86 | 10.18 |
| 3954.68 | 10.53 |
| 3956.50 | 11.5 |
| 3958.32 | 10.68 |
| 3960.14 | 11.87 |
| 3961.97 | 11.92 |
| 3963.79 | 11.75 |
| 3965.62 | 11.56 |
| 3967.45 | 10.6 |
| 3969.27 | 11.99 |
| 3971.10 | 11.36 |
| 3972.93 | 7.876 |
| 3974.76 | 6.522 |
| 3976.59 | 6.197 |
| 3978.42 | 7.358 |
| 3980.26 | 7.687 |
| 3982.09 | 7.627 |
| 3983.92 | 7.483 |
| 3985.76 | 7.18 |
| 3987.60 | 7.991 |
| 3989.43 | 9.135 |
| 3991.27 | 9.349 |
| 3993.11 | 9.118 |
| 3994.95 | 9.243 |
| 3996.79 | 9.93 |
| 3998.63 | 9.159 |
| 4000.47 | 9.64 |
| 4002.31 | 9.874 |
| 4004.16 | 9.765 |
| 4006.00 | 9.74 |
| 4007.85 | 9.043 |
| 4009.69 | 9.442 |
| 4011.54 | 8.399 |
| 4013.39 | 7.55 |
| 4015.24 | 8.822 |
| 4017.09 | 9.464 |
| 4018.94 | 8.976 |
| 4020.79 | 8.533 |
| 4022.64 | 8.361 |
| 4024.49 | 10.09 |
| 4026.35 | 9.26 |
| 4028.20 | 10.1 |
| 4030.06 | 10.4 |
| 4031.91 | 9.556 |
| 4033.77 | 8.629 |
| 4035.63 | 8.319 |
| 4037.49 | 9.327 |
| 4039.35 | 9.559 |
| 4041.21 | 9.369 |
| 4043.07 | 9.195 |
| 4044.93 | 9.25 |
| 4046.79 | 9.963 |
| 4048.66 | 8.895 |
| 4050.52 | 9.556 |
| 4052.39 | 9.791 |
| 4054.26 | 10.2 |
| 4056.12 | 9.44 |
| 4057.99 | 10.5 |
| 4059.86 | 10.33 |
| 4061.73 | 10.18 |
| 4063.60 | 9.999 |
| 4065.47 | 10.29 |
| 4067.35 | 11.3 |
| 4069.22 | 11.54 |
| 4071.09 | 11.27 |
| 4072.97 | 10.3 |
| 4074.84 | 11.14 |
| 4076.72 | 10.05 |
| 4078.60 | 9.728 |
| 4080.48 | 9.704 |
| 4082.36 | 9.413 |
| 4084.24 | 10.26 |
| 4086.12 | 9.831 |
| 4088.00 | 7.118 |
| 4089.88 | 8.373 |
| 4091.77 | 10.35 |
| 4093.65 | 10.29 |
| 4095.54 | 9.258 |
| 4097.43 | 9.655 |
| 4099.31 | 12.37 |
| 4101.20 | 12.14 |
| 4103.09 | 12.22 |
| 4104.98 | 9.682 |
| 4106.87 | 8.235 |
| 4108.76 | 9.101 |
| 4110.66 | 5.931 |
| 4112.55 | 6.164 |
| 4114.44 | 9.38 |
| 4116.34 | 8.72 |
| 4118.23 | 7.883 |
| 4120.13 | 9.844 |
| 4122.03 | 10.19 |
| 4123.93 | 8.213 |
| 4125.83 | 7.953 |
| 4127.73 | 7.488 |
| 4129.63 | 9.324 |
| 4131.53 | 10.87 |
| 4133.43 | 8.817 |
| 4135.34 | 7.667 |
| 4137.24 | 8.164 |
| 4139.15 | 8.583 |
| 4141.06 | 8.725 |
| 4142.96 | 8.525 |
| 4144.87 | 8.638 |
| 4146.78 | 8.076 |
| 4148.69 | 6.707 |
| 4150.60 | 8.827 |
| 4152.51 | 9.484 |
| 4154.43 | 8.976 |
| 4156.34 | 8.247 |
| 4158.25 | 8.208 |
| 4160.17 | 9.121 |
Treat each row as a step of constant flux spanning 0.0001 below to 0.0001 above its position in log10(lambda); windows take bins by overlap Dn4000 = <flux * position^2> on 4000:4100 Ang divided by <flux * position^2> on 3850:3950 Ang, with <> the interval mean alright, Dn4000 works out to 1.0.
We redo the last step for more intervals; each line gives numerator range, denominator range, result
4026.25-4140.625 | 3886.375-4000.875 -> 1.17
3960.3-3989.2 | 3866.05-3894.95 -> 0.82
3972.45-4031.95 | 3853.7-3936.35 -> 0.89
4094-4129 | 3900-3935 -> 1.27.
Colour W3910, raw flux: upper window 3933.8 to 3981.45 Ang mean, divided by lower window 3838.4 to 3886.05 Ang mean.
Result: 0.7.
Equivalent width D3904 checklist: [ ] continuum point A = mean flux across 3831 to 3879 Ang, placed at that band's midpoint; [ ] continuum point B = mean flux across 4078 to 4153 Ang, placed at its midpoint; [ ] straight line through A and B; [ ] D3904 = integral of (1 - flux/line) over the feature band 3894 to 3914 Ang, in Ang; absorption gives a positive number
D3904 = 6.66 Ang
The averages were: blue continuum 12.5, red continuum 9.04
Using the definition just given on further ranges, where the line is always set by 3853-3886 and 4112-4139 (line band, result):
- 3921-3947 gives 10.0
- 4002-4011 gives 1.5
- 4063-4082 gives -1.3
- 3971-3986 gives 5.6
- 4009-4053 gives 6.4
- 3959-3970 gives 0.6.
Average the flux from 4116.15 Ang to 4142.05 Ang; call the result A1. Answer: 8.75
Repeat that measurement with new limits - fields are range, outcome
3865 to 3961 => 9.54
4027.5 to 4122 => 9.68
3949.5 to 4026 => 9.35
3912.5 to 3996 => 8.82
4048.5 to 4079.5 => 10.3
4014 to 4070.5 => 9.64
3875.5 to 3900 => 8.59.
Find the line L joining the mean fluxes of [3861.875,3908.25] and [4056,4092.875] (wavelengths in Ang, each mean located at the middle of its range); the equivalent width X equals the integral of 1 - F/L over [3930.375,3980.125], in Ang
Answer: 6.7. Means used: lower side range 11.2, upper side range 10.1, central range 9.3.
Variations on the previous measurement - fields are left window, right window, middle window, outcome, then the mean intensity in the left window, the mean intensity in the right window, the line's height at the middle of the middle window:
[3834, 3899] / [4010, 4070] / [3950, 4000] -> 3.9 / 11.5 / 9.53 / 10.3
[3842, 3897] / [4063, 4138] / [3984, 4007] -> 3.4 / 12.2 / 9.5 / 10.7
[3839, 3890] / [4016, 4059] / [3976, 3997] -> 4.4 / 12.6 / 9.42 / 10.4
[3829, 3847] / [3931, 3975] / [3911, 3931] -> 2.7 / 7.95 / 9.62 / 9.16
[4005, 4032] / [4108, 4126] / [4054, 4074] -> -3.9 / 9.18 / 8.34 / 8.79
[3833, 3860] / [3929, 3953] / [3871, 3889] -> -2.2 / 10.2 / 8.33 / 9.55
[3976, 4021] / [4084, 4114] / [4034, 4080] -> -4.2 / 8.69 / 9.42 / 9.11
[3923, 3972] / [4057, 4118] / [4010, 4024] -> 1.4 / 9.47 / 9.81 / 9.64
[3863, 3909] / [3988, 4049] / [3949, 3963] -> -1.1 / 10.9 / 9.25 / 10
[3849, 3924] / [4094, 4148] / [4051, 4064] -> -0.7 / 11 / 8.99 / 9.54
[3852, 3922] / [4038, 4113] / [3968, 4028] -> 8.7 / 11.1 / 9.82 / 10.3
